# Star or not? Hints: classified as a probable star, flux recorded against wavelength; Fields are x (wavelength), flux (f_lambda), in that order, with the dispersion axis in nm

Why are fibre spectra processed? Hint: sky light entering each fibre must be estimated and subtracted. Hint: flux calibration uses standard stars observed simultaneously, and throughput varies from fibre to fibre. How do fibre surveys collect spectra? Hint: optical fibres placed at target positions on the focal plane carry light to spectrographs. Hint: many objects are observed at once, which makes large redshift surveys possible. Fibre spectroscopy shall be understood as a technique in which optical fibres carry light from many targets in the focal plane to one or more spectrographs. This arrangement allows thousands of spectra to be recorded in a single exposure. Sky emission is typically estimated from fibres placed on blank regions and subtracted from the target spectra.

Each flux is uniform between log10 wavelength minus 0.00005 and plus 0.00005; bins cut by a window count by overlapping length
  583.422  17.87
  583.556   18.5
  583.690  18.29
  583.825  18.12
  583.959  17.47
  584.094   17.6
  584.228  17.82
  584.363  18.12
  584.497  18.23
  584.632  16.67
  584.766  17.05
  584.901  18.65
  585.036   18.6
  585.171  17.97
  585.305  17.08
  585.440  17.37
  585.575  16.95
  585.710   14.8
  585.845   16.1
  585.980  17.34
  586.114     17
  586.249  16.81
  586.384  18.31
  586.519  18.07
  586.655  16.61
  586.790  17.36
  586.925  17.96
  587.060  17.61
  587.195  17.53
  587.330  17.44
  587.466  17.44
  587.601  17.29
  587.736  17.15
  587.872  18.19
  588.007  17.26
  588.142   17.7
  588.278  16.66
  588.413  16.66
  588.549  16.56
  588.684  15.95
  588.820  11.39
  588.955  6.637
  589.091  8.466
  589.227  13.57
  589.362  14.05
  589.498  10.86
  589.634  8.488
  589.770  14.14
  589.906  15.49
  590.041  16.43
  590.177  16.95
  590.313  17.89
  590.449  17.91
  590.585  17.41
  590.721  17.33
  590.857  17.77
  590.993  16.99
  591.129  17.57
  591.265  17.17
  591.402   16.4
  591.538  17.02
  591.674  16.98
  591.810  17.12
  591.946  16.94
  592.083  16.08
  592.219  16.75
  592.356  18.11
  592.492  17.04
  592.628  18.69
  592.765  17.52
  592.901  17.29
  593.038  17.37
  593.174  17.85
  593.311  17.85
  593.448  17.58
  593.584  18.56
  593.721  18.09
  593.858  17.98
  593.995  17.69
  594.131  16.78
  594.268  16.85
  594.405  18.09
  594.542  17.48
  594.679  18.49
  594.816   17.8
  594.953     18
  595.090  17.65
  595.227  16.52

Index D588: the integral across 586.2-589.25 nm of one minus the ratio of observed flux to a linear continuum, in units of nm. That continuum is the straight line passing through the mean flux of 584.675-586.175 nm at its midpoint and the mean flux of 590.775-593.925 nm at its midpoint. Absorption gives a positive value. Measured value 0.211 nm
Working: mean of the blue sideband 17.2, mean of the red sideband 17.4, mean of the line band 16.1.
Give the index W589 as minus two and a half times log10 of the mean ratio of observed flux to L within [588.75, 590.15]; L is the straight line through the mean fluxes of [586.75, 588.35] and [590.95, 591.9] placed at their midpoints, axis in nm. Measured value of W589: 0.38 mag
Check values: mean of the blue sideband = 17.5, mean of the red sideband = 17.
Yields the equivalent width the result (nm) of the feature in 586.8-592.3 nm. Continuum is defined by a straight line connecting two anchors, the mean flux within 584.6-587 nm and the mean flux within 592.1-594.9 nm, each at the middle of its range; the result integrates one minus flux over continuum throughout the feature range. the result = 0.492 nm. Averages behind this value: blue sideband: 17.3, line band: 15.9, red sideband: 17.7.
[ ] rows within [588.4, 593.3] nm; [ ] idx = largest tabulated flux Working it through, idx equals 18.69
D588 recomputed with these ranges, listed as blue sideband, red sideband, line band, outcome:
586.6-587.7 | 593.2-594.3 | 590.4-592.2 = 0.05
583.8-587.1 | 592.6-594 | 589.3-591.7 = 0.24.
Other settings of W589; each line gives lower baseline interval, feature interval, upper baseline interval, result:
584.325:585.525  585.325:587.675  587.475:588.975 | -0.02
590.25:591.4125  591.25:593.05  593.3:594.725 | 0.02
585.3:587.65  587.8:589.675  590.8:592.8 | 0.24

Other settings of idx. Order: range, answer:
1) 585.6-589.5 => 18.31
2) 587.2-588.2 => 18.19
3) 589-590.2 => 16.95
